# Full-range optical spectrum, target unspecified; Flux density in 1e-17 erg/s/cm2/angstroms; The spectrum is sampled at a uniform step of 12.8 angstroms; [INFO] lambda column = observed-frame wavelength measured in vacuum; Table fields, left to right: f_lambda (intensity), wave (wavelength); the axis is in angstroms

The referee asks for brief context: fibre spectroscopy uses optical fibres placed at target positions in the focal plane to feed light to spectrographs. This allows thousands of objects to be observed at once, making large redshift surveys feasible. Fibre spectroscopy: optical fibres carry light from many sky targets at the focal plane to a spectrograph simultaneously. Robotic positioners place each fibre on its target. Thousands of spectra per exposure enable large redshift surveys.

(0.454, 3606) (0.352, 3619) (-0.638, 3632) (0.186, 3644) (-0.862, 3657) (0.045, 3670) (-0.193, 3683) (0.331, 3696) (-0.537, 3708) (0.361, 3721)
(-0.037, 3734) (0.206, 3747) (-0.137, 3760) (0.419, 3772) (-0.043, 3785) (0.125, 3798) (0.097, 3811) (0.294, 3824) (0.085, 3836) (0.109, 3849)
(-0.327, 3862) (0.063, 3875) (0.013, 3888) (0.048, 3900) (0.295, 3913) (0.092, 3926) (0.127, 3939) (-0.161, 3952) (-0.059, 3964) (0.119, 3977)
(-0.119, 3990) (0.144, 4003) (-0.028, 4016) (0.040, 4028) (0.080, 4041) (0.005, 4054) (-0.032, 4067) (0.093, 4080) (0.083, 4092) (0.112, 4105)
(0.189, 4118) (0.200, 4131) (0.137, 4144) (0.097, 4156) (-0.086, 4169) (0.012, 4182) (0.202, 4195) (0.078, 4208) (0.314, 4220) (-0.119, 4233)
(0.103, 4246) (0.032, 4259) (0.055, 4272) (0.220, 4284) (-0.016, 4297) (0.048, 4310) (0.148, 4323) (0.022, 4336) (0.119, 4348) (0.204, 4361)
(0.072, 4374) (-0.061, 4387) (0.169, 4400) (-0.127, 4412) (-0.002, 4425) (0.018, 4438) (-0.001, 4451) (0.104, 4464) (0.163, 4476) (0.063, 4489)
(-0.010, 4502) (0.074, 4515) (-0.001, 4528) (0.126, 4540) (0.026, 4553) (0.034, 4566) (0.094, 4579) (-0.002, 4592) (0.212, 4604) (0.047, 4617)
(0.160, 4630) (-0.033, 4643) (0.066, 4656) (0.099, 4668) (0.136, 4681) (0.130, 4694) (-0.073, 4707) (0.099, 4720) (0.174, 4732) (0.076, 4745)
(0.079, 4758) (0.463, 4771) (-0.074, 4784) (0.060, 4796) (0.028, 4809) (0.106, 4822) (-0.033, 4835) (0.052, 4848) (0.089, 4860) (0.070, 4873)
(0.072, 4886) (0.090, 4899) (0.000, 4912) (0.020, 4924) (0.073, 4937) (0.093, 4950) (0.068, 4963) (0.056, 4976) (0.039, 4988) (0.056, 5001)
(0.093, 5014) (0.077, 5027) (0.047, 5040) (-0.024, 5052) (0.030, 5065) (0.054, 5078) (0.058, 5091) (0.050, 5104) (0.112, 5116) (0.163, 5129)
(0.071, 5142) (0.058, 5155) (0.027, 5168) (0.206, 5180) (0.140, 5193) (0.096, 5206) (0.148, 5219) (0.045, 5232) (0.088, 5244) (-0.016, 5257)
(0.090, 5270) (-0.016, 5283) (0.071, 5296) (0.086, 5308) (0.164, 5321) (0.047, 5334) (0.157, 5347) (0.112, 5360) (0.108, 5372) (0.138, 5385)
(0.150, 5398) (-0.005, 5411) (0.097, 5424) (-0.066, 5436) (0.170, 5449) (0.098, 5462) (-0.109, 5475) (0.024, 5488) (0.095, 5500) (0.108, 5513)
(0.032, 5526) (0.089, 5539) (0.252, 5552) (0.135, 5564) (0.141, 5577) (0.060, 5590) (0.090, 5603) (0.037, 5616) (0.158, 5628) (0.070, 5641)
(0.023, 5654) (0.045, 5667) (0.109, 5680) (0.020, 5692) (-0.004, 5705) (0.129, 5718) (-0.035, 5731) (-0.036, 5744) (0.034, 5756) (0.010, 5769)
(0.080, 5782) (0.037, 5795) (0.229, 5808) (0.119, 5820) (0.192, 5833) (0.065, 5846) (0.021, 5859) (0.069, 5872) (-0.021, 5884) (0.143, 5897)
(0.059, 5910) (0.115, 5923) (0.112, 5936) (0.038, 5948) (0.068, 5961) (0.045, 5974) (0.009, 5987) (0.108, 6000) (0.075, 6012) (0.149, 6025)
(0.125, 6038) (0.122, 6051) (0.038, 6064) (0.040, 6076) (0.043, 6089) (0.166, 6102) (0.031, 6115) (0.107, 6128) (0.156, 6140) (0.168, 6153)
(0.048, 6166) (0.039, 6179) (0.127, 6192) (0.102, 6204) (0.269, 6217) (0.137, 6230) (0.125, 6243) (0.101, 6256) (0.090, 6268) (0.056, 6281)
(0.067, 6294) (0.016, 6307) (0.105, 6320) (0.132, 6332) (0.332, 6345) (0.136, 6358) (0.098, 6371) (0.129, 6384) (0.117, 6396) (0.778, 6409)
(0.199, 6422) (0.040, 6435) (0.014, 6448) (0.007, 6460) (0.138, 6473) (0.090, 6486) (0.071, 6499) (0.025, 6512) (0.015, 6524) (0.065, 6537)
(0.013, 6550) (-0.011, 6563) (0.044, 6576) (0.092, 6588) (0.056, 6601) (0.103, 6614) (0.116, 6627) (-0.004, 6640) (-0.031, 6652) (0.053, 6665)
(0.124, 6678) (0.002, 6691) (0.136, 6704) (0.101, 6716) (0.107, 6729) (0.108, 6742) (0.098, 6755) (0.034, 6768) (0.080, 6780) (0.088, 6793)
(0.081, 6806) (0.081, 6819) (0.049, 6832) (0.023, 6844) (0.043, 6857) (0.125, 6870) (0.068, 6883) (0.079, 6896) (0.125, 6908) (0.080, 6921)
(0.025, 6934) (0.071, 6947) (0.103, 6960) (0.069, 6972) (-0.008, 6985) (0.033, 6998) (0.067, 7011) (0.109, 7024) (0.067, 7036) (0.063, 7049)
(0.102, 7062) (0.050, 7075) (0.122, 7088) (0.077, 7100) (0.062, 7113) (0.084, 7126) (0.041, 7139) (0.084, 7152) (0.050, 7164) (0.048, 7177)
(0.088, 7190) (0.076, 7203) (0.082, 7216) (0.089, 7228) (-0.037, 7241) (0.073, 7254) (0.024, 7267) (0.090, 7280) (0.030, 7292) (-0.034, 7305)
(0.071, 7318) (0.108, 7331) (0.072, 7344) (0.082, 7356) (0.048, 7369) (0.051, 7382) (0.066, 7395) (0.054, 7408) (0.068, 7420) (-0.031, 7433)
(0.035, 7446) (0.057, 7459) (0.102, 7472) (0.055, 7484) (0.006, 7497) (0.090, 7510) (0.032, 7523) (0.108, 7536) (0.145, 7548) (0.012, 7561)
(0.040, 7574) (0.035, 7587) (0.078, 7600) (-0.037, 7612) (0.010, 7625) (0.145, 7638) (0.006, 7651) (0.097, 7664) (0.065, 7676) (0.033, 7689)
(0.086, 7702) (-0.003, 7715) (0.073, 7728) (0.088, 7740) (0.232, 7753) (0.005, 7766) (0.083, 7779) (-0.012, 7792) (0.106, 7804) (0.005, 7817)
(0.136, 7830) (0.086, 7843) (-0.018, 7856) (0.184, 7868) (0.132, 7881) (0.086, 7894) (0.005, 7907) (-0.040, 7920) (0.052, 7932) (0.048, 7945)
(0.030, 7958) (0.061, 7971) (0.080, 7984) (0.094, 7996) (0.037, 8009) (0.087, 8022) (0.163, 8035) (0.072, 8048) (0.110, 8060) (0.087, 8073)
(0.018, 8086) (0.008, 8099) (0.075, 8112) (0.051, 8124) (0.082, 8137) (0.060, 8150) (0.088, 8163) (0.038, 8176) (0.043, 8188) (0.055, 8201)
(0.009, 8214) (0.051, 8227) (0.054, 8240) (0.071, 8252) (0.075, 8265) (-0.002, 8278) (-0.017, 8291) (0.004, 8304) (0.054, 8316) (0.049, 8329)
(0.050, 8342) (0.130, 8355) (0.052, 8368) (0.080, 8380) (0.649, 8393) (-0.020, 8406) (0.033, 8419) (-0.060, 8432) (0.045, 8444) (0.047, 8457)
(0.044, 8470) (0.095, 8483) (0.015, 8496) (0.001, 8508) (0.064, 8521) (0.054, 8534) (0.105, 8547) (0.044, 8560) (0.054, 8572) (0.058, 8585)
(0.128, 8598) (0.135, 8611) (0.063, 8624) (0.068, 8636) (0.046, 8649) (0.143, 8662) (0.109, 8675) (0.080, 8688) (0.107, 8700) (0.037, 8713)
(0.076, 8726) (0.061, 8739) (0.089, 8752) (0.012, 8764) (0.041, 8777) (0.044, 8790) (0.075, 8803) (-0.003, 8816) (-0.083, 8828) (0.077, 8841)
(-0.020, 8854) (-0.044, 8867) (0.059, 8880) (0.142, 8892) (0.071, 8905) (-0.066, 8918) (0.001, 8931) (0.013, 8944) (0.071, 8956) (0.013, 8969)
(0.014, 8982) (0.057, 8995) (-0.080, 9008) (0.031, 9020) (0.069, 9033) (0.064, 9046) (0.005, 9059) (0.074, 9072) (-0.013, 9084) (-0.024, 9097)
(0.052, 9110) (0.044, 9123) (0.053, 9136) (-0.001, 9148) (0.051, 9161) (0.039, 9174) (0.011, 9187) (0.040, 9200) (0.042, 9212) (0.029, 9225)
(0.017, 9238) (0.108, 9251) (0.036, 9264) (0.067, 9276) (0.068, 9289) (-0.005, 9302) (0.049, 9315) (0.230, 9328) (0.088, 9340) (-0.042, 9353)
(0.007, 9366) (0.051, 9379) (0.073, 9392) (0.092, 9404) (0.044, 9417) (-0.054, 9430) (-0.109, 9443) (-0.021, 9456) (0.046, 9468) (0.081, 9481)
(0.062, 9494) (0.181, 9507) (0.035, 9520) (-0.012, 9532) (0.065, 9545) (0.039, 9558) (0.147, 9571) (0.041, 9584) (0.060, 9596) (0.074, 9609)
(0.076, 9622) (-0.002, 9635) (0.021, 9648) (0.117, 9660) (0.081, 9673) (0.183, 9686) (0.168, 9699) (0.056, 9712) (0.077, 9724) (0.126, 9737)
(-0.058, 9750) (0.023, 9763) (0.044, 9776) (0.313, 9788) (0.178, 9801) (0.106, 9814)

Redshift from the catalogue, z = 0.28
